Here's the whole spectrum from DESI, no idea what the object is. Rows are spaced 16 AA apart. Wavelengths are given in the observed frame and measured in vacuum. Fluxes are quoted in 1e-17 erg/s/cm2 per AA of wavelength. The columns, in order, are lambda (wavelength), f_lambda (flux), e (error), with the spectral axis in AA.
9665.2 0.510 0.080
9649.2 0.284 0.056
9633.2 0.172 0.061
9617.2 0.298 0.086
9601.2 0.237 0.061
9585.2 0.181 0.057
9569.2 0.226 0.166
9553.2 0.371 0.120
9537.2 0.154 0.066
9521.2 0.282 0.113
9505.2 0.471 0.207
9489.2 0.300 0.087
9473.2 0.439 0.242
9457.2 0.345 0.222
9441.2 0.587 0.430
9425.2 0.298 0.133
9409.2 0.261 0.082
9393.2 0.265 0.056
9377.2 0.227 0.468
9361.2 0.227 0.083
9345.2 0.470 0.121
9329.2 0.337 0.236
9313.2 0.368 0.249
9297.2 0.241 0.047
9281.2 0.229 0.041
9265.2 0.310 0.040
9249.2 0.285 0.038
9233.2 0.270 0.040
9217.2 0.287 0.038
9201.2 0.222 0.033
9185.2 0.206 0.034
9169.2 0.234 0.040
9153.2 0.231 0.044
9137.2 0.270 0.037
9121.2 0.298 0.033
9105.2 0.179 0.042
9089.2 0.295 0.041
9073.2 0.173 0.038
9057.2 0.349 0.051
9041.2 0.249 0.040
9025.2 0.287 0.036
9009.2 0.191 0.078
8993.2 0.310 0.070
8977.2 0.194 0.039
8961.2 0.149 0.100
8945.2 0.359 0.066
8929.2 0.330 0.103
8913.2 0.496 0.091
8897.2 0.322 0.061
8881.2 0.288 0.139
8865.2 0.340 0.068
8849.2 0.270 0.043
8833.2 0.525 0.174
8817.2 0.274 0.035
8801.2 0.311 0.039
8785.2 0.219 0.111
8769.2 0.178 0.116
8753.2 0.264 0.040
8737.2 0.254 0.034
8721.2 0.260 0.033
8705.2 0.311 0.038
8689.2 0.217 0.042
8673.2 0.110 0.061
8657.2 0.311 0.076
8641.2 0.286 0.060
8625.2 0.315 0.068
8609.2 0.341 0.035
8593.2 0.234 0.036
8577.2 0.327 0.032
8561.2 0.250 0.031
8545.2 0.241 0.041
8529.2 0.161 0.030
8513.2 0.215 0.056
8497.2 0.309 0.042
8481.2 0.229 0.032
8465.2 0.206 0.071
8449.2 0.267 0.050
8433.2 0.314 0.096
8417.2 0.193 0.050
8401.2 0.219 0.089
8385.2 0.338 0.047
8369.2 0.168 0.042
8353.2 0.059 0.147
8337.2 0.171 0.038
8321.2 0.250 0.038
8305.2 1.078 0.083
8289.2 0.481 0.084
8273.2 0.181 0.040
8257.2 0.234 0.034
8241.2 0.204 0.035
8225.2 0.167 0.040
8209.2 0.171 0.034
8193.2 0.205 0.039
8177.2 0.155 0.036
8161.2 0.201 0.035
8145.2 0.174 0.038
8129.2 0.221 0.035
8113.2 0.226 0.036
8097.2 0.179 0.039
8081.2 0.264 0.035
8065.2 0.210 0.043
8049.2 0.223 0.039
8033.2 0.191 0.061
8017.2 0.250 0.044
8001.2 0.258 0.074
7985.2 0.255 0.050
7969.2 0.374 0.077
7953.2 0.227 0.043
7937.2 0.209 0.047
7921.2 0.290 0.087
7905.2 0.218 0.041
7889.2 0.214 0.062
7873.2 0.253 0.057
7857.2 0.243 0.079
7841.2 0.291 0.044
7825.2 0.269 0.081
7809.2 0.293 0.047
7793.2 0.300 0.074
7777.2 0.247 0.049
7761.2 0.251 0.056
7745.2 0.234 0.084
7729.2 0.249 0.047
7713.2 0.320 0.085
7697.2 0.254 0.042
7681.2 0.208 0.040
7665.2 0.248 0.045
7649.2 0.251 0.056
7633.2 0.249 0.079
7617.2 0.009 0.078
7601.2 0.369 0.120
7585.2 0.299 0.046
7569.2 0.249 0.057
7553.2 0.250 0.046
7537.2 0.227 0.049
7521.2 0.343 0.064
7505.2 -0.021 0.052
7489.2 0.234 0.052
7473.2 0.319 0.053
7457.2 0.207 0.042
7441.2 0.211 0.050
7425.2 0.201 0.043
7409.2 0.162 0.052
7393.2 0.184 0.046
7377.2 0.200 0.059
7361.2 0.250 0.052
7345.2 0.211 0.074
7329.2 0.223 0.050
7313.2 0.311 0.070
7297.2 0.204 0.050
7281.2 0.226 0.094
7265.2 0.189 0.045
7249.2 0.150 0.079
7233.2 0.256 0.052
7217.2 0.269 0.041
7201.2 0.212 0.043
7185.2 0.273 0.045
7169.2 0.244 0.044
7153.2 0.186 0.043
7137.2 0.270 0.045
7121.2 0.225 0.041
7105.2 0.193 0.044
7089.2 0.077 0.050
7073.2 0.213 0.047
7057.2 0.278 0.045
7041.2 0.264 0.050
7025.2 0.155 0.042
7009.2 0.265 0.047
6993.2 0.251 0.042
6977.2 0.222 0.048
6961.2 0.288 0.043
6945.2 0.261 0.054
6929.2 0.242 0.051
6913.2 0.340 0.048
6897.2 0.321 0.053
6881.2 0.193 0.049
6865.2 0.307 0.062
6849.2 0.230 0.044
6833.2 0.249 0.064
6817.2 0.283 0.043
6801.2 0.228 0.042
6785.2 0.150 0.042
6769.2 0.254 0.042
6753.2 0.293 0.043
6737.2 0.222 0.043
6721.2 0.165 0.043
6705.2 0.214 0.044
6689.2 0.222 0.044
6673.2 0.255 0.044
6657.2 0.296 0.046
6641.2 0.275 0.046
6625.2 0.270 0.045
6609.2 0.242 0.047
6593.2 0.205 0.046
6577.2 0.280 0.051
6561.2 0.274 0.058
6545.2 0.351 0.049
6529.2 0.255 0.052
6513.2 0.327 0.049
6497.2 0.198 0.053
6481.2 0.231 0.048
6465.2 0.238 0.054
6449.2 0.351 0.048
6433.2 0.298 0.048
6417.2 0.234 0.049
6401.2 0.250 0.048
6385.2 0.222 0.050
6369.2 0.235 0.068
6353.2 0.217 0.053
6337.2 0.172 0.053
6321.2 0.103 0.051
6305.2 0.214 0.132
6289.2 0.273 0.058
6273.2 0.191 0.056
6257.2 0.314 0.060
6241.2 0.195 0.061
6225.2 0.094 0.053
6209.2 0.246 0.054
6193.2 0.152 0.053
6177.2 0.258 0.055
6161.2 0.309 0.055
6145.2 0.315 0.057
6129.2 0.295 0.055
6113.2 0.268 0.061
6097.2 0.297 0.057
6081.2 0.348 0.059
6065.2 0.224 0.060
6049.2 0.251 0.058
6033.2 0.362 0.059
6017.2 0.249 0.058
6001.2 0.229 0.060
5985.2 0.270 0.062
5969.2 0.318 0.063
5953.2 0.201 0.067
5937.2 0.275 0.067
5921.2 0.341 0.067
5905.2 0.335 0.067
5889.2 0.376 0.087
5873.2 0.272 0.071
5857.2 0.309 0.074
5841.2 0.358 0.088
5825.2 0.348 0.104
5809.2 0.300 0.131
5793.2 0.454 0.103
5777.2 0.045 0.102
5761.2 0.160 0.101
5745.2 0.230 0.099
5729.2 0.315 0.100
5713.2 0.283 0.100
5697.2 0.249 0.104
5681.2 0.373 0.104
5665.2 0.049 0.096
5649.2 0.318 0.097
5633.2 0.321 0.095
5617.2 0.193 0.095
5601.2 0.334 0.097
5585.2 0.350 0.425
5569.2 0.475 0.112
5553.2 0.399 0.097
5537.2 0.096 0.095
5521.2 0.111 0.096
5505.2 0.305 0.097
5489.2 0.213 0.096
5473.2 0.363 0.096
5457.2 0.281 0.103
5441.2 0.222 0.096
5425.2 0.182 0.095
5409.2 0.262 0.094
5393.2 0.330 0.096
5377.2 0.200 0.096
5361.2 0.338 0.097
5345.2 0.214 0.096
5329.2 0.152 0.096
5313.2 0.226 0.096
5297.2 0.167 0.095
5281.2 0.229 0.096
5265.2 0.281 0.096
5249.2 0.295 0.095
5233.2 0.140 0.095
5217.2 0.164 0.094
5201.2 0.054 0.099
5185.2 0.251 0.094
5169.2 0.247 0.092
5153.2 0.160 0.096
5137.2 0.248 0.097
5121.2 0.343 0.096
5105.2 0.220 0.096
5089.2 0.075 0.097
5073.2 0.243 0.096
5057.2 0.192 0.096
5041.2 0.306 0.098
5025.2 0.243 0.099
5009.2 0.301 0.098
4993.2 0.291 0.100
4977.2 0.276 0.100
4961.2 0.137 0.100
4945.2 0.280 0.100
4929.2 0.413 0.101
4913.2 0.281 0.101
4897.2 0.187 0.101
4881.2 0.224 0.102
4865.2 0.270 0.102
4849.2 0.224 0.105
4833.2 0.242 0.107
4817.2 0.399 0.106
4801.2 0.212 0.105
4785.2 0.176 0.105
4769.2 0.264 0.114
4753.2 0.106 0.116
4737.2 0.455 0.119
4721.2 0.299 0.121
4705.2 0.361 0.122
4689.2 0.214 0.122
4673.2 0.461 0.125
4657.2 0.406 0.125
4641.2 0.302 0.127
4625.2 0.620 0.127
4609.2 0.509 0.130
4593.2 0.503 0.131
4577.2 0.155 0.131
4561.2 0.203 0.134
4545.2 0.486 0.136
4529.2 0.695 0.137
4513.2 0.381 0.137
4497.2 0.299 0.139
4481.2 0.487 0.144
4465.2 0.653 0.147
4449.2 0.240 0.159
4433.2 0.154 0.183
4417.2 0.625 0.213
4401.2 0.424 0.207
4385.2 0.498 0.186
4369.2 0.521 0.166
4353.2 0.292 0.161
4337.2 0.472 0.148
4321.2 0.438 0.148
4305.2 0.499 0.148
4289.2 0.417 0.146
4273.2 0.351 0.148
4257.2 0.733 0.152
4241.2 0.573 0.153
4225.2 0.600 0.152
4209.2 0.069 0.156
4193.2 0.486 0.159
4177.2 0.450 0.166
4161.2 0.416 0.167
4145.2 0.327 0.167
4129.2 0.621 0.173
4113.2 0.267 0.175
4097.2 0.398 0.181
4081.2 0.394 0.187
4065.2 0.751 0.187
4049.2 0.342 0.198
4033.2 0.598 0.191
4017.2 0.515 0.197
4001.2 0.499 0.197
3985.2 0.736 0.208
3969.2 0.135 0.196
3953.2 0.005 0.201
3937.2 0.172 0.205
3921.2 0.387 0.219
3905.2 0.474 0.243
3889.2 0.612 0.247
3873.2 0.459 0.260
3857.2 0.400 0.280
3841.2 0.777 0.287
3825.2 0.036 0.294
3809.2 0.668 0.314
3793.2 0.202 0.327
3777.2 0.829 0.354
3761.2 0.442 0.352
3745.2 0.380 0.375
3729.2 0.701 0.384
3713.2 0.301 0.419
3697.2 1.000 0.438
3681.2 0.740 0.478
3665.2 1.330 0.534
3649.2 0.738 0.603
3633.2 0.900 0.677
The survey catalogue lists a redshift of 1.226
